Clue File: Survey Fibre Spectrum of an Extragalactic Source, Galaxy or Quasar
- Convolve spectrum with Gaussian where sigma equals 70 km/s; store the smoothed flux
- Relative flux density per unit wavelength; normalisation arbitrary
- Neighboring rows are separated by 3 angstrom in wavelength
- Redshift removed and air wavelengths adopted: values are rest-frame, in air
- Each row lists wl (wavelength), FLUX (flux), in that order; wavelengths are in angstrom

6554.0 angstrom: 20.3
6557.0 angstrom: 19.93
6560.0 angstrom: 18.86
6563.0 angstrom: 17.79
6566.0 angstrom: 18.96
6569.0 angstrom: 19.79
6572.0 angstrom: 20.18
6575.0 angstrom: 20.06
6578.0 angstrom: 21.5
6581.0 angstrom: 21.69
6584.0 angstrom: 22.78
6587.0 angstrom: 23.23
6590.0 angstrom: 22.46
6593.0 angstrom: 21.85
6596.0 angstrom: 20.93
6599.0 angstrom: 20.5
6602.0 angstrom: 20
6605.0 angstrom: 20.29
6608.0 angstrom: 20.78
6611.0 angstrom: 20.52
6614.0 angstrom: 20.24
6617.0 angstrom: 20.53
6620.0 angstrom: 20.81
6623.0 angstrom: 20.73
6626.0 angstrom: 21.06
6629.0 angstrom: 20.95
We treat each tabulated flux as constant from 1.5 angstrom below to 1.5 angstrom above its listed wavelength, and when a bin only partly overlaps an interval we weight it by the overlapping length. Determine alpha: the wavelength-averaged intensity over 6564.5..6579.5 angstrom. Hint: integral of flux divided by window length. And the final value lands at 20.1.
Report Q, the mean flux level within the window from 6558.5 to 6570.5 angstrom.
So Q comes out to 18.8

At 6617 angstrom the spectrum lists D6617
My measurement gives 20.53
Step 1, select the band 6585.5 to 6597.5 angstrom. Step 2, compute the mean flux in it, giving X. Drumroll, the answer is 22.1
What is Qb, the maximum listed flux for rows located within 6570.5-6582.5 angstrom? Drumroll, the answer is 21.69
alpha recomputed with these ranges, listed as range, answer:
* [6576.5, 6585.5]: 22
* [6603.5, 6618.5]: 20.5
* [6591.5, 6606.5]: 20.7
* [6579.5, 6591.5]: 22.5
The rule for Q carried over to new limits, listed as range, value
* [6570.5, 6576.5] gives 20.1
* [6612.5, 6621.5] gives 20.5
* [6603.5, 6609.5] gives 20.5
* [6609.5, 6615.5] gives 20.4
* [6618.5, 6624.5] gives 20.8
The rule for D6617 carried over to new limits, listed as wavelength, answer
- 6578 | 21.5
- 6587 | 23.23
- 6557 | 19.93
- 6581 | 21.69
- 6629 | 20.95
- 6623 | 20.73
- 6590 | 22.46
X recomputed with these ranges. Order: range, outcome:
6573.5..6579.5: 20.8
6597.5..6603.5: 20.2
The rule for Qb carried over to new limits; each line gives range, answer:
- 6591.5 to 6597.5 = 21.85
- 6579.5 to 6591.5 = 23.23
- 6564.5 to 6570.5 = 19.79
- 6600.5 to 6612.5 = 20.78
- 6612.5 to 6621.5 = 20.81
